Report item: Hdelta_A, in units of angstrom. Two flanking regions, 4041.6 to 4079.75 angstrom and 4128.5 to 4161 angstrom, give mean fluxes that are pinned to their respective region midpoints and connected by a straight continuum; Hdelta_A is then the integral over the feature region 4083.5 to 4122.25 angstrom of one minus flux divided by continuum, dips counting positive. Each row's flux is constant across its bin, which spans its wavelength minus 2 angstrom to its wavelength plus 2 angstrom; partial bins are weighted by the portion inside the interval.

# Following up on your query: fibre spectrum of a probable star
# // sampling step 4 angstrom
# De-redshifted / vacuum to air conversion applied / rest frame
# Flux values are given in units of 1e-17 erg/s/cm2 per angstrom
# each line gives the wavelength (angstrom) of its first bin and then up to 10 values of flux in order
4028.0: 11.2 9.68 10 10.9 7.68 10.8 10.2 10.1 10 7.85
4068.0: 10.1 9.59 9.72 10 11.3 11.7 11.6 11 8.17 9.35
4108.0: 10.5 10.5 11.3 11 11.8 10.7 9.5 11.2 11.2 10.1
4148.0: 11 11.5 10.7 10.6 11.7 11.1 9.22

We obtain -1.8 angstrom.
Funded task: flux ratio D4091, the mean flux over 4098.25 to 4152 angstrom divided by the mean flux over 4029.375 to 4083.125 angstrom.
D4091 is 1.1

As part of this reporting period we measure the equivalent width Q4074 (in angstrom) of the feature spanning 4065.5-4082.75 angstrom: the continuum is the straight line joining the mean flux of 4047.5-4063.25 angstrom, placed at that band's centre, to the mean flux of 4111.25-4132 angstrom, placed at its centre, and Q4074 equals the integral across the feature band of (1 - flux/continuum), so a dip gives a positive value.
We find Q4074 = 0.7 angstrom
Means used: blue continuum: 10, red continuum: 10.9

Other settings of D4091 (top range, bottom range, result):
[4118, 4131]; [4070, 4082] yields 1.13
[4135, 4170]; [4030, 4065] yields 1.13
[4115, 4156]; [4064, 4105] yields 1.07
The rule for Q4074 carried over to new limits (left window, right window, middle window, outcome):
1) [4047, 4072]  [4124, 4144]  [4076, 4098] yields -1.9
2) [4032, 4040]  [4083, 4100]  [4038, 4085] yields 3.2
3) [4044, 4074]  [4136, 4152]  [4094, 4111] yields 0.8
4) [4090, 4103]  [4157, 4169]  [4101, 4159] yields -0.2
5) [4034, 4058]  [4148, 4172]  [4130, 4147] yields 0.4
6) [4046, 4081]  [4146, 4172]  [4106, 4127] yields -1.1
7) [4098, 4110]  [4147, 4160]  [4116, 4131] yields -1.6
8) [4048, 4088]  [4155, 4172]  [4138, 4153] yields -0.3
